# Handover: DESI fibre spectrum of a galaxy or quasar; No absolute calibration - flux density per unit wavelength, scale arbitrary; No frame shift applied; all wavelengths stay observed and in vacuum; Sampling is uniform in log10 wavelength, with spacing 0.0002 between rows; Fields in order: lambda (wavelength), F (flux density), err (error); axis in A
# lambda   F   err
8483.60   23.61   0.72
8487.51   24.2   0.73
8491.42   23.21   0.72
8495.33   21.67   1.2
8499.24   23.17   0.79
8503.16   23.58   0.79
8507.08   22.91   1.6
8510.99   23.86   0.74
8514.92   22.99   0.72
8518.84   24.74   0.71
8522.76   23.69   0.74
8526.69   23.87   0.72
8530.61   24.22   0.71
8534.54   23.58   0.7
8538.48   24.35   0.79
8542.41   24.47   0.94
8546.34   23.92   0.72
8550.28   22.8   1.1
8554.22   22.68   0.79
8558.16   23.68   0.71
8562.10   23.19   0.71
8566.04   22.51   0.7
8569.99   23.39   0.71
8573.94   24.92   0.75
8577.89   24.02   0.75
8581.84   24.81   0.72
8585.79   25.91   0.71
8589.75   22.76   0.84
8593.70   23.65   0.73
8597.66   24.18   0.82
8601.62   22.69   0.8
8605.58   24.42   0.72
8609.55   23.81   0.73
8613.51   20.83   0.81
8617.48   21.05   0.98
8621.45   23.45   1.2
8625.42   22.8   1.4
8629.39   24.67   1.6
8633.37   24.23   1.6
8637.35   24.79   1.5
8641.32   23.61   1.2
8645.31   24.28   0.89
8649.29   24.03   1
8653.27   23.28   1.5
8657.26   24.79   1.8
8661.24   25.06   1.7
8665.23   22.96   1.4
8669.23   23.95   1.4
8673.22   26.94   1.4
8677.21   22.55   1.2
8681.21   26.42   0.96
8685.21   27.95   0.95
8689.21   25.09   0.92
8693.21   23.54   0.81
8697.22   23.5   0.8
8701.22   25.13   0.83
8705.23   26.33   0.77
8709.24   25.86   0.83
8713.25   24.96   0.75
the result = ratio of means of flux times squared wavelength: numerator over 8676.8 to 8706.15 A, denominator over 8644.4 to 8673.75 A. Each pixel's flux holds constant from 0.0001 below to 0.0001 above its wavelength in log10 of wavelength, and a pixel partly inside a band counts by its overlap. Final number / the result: 1.04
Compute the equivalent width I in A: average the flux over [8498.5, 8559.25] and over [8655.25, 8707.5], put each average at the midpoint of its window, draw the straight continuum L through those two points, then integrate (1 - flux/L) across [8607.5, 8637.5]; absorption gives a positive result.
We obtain 1.6 A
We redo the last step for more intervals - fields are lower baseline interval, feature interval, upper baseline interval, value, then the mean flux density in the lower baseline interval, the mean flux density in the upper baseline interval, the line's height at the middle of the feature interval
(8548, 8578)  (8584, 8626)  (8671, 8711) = 1.34 A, 23.4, 25.3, 24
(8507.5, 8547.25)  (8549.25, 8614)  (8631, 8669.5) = 1.06 A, 23.9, 24.1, 24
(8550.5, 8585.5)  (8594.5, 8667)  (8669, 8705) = 2.53 A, 23.7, 25.1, 24.5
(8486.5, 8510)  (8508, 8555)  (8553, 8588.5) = -0.60 A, 23.1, 23.9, 23.5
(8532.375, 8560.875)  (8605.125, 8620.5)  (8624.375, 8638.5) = 1.05 A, 23.6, 24.2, 24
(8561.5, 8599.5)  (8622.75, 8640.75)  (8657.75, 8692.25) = 0.37 A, 24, 25.1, 24.6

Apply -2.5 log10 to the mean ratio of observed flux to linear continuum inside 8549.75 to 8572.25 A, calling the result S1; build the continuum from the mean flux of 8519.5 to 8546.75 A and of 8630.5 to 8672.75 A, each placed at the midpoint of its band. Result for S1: 0.05 mag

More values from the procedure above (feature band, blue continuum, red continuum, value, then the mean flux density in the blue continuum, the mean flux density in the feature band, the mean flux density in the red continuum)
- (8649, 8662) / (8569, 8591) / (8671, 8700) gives 0.029 mag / 24.4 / 24.3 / 25.1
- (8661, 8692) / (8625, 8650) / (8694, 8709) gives -0.019 mag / 24.1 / 25.1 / 25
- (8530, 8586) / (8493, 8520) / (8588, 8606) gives -0.021 mag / 23.2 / 23.8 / 23.5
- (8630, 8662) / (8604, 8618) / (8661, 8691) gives -0.013 mag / 22.6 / 24.2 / 25.1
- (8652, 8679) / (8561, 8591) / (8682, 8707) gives 0.032 mag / 24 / 24.3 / 25.3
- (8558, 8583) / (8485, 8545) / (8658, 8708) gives 0.014 mag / 23.6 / 23.8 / 25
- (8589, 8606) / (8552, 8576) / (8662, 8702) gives 0.012 mag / 23.4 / 23.5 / 24.8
